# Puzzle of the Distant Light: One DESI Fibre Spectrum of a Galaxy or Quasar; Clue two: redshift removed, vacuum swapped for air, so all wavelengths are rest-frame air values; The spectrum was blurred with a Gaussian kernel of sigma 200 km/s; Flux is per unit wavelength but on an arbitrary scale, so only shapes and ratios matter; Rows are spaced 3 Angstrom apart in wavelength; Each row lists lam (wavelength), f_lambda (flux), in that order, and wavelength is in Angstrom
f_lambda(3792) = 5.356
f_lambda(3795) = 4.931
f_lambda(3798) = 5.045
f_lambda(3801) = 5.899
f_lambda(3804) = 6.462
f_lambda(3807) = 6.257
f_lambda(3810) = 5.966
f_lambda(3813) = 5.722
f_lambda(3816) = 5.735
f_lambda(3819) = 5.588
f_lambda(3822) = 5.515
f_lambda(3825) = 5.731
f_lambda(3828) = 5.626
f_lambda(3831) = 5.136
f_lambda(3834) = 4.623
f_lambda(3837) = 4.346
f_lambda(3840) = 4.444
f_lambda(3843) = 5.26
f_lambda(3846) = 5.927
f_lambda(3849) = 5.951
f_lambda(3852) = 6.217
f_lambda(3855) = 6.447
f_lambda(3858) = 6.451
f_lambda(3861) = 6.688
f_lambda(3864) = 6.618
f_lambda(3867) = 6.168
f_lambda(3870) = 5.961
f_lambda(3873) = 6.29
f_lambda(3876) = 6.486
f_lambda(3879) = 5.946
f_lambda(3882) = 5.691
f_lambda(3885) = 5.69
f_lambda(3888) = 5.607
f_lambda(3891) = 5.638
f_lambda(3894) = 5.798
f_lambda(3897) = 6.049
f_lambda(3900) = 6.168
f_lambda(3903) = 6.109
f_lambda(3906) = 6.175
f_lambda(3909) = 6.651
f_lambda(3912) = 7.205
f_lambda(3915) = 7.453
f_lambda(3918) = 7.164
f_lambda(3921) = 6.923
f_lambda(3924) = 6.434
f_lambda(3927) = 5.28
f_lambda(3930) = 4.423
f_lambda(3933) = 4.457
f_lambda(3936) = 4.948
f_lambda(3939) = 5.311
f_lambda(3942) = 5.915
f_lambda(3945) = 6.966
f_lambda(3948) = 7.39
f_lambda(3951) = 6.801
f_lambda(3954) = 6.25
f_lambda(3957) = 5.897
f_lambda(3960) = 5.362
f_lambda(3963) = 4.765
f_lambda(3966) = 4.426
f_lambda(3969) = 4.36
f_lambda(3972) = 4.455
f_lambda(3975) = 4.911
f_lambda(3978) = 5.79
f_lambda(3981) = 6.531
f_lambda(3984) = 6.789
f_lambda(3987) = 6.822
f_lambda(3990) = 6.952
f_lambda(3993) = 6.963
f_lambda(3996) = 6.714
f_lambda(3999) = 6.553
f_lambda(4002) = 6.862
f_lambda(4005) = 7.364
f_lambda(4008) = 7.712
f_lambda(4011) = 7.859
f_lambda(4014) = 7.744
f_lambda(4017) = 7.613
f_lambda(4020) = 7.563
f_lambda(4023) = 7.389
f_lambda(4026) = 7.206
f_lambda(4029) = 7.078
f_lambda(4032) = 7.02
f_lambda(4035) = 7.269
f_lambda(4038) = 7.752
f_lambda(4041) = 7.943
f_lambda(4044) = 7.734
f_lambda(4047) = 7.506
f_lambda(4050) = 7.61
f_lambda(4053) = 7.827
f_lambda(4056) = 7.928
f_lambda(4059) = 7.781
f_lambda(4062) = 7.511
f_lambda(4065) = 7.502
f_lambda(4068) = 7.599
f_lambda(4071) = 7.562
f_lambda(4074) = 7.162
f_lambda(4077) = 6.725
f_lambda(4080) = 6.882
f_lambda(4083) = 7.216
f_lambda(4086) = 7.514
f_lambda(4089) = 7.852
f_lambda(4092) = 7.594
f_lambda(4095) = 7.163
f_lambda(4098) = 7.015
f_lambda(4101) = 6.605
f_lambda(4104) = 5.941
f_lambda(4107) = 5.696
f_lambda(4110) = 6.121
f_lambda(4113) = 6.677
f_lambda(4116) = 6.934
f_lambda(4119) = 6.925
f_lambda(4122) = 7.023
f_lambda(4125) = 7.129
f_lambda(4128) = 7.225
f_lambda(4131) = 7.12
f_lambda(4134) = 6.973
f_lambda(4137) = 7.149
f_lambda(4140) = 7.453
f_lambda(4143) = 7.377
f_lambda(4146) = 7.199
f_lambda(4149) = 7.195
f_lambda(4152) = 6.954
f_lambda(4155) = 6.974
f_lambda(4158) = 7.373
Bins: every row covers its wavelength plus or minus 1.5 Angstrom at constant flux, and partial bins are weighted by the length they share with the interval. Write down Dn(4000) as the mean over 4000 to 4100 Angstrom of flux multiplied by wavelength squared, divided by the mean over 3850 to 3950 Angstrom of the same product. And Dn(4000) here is 1.31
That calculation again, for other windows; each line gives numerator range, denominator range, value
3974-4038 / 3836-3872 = 1.29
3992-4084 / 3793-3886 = 1.42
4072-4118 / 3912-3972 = 1.28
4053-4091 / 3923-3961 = 1.37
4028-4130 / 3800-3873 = 1.41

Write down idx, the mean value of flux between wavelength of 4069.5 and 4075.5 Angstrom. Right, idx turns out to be 7.36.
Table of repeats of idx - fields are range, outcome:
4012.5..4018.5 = 7.68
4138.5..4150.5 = 7.31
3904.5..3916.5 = 6.87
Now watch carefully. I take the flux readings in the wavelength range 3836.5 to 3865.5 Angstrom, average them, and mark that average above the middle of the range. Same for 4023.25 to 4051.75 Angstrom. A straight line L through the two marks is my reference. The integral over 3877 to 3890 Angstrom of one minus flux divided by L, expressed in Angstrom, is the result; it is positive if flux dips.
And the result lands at 0.8 Angstrom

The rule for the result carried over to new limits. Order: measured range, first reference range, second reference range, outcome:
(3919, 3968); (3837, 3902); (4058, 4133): 4.50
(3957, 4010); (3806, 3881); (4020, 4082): 6.42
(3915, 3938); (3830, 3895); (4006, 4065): 2.40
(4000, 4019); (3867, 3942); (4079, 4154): -2.95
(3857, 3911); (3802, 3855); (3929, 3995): -4.45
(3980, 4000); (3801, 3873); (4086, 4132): -1.14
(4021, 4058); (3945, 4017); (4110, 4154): -5.00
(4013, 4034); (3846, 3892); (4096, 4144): -2.57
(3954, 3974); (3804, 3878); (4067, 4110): 4.43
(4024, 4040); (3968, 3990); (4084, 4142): -2.67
